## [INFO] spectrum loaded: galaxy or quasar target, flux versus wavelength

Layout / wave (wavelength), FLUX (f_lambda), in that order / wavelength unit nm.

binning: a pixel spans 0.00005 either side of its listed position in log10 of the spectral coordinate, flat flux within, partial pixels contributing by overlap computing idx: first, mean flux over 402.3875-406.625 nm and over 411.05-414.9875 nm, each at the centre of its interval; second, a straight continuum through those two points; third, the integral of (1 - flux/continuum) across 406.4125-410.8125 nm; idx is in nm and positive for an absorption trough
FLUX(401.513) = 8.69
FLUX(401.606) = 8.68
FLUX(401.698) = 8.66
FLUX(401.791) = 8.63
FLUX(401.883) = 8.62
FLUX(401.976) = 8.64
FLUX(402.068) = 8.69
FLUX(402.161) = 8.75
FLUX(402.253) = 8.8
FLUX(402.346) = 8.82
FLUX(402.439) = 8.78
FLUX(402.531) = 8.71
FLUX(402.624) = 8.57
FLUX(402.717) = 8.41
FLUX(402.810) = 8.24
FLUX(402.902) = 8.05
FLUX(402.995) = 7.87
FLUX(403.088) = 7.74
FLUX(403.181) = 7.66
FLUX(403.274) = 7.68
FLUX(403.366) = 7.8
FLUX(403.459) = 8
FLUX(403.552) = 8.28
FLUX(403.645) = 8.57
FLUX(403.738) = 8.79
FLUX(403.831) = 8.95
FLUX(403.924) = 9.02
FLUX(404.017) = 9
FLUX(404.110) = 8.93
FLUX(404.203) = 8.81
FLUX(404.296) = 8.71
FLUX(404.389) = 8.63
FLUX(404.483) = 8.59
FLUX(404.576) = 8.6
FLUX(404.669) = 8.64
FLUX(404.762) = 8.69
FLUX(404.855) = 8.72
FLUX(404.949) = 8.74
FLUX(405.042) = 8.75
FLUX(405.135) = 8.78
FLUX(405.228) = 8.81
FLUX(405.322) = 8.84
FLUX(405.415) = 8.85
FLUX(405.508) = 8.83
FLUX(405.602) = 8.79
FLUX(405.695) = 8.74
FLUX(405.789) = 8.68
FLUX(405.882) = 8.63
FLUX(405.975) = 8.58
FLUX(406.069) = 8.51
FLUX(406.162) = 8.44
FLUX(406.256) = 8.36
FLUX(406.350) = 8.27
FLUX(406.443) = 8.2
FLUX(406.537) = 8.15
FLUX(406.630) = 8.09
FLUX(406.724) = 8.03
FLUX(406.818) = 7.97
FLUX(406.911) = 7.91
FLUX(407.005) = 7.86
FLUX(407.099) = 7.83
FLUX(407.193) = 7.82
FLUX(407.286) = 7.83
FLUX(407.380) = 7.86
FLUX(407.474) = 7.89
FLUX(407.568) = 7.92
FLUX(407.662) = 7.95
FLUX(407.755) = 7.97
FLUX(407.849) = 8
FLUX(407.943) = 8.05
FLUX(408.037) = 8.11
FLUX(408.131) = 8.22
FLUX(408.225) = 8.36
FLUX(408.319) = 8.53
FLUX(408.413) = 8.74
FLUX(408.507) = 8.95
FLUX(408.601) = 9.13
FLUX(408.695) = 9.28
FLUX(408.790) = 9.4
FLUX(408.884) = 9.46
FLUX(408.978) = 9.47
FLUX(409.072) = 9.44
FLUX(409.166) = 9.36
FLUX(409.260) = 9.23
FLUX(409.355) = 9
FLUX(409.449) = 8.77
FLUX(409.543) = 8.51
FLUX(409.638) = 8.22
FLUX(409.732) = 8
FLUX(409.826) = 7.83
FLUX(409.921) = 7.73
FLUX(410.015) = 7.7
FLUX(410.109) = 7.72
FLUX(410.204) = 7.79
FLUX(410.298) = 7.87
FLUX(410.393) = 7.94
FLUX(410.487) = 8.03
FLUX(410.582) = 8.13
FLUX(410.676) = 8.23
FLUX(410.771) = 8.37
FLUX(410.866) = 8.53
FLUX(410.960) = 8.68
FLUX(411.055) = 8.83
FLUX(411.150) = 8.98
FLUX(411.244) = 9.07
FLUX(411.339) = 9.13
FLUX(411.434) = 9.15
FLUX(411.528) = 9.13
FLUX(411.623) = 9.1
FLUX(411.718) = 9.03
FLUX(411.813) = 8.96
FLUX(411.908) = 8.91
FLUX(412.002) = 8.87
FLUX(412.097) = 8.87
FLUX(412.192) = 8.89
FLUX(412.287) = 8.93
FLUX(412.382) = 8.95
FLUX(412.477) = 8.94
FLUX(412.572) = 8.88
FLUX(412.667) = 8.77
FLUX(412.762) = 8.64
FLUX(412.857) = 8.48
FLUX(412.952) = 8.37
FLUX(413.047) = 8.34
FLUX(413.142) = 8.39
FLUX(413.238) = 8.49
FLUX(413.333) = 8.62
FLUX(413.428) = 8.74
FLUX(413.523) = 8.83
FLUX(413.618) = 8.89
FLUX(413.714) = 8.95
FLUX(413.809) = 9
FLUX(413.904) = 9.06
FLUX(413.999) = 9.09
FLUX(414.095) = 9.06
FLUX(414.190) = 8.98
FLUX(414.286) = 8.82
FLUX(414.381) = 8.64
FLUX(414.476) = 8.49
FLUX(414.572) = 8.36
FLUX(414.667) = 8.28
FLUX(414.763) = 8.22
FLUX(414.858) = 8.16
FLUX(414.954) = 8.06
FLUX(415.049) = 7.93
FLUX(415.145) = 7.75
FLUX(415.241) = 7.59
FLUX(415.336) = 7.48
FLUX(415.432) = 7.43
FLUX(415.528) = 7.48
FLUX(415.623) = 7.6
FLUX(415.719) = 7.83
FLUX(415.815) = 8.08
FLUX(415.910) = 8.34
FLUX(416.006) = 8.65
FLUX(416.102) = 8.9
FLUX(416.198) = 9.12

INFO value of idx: 0.16 nm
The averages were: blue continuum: 8.52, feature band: 8.32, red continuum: 8.77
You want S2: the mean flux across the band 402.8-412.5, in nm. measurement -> 8.5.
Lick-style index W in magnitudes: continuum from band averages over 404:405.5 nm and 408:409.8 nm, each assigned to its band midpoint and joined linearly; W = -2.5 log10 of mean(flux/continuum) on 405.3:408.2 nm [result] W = 0.07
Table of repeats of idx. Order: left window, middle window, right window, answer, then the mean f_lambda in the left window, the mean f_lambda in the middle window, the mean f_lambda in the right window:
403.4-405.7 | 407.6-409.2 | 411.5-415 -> 0.00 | 8.72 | 8.72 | 8.73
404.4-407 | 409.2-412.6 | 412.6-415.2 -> -0.01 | 8.51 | 8.58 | 8.57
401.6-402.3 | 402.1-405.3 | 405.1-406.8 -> 0.03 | 8.69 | 8.53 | 8.52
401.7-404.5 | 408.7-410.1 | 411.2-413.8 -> 0.00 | 8.49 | 8.71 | 8.83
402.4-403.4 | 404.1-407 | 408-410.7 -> -0.09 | 8.14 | 8.54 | 8.53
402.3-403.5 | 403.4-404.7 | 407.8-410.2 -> -0.07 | 8.18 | 8.67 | 8.59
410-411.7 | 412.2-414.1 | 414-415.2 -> -0.07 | 8.49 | 8.77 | 8.41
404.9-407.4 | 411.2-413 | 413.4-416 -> -0.12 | 8.38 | 8.9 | 8.34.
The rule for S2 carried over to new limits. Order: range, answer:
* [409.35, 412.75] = 8.56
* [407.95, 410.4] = 8.57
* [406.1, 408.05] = 8.03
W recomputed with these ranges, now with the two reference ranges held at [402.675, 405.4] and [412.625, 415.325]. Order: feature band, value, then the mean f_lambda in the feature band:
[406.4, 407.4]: 0.072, 7.96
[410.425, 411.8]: -0.028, 8.74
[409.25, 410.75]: 0.048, 8.14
